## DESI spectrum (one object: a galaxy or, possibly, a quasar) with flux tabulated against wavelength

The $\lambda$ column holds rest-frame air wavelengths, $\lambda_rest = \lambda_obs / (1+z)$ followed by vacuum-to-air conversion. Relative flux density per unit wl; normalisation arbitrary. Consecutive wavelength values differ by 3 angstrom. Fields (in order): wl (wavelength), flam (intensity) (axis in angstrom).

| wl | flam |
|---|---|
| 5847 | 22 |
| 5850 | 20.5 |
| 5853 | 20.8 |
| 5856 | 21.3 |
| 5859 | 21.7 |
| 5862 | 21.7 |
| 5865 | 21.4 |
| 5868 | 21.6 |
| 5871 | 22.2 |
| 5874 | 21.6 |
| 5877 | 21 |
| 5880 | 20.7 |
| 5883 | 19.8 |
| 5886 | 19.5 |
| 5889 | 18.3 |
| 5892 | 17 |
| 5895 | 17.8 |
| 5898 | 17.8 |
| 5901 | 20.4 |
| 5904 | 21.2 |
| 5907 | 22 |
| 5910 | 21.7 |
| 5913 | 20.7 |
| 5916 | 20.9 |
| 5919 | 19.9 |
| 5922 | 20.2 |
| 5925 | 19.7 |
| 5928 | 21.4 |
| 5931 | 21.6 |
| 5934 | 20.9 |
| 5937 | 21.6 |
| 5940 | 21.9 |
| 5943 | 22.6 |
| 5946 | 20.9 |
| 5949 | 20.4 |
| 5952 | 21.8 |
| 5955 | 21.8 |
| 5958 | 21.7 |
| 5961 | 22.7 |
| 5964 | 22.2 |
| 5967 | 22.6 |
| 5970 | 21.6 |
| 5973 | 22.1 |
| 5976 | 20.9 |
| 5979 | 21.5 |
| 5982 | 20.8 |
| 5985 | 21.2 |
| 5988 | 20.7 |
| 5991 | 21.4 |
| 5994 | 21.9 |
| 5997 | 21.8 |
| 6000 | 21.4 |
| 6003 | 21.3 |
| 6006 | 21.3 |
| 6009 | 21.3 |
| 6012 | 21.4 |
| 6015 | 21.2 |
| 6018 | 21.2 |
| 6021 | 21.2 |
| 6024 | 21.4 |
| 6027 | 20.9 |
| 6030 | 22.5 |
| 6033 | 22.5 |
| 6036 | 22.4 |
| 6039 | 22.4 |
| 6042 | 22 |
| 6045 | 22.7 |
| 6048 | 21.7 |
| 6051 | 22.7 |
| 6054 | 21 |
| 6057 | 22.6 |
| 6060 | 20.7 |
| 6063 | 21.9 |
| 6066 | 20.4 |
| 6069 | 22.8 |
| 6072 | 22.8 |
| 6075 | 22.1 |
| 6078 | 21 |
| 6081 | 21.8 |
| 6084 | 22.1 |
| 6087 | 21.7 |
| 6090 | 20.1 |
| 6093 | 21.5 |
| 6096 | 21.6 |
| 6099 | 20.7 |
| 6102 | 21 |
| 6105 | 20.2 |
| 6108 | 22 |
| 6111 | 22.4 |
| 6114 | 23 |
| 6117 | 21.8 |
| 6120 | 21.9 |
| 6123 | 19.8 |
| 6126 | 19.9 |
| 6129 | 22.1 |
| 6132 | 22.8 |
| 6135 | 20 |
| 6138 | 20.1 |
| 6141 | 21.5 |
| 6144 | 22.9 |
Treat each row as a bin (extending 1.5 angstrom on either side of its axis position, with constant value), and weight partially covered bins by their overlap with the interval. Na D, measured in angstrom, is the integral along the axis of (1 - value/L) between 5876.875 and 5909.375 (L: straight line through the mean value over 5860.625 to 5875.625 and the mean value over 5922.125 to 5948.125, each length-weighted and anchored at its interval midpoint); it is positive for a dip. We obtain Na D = 2.9 angstrom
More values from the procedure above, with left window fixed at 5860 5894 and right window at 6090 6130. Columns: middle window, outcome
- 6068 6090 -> -0.72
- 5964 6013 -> -1.47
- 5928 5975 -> -2.35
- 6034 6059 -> -1.29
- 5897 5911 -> -0.11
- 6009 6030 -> -0.35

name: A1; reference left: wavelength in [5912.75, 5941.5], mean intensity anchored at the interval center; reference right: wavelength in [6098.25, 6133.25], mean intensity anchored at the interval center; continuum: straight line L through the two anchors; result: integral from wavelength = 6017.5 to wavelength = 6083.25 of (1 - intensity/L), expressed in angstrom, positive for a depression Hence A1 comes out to -1.8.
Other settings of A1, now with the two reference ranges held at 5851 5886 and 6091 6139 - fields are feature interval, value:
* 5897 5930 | 0.9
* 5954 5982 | -0.8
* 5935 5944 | -0.3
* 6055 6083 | -0.7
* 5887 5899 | 1.9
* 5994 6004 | -0.2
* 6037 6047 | -0.5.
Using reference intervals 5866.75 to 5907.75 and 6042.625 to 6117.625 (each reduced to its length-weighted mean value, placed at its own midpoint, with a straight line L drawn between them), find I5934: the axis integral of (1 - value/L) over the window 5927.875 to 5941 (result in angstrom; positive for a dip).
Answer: -0.7 angstrom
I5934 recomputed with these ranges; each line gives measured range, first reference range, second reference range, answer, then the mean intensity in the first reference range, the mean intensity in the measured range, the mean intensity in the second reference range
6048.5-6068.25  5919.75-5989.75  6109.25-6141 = -0.2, 21.4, 21.6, 21.4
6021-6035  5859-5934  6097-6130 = -0.5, 20.5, 21.8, 21.3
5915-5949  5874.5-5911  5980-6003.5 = -1.0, 19.8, 21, 21.3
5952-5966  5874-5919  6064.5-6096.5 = -1.1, 20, 22.1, 21.6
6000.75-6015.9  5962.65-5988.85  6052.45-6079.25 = 0.2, 21.5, 21.3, 21.7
